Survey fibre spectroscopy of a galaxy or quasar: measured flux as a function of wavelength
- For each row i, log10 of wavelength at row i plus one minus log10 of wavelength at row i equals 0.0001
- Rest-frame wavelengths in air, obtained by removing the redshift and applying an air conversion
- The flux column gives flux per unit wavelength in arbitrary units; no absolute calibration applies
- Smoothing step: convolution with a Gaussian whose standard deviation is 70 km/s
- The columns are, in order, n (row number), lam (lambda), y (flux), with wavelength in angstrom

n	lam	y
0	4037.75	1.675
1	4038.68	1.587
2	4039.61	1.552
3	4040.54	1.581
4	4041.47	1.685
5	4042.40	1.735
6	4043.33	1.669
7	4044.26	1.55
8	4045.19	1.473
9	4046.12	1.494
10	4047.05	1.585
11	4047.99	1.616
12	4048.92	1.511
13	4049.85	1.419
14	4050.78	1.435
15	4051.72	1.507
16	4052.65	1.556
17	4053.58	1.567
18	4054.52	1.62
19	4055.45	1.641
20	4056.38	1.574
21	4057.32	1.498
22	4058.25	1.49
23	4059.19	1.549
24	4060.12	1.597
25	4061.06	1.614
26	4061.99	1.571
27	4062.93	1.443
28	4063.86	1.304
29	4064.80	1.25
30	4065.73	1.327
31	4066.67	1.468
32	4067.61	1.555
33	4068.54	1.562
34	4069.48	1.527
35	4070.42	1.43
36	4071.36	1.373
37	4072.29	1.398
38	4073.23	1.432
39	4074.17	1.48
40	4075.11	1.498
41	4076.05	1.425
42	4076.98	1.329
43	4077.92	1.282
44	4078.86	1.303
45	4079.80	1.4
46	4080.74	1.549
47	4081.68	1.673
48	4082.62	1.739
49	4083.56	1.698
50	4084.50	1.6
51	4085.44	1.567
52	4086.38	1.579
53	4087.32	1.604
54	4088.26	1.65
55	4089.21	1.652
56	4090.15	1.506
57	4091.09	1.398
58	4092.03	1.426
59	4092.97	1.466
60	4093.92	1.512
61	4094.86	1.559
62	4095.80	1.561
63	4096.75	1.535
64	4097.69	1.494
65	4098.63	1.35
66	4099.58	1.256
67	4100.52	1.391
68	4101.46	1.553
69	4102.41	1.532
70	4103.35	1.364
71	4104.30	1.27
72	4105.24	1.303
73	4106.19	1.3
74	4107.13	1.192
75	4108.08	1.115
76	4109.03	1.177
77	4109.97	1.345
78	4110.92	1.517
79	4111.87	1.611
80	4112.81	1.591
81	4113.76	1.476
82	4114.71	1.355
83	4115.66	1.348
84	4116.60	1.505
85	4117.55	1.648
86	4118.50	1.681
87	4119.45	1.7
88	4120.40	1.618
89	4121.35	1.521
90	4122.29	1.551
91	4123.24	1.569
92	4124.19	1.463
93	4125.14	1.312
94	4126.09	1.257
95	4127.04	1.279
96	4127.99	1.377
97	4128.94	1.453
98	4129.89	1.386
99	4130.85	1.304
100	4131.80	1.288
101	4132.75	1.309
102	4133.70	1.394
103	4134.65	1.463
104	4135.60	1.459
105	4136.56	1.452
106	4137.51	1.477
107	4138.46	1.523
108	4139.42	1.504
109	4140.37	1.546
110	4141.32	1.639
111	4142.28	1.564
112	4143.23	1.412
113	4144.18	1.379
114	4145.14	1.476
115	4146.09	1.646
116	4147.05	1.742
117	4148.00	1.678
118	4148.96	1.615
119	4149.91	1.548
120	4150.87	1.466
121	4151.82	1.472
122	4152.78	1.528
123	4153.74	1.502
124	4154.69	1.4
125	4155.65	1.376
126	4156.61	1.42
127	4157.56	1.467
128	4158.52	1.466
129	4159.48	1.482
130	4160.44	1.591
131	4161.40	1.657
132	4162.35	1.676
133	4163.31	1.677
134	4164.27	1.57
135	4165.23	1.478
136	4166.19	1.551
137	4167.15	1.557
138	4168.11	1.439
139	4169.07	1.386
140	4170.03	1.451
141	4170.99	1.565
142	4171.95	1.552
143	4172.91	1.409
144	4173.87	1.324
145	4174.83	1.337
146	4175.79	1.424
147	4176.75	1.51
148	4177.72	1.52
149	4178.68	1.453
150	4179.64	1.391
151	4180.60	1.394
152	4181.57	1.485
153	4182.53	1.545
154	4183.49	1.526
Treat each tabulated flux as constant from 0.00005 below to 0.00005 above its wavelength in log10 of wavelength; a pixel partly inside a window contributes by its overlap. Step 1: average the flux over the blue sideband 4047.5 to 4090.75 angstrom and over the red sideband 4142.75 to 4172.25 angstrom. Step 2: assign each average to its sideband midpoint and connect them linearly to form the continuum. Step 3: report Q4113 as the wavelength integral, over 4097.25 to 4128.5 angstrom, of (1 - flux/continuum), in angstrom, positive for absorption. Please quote 1.9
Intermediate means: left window 1.51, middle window 1.43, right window 1.52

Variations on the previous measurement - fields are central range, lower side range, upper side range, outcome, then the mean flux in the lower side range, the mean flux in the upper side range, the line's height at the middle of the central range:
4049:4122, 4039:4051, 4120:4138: 0.7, 1.57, 1.42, 1.49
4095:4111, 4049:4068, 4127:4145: 1.0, 1.5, 1.44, 1.46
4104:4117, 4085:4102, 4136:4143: 1.3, 1.5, 1.52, 1.51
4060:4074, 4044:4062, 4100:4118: 0.5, 1.54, 1.4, 1.51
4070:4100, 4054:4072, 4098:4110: -2.0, 1.49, 1.32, 1.4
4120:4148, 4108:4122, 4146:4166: 1.0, 1.49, 1.54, 1.52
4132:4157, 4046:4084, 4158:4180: 0.0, 1.49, 1.5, 1.5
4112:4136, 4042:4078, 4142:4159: 0.8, 1.5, 1.51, 1.51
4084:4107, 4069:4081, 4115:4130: -0.5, 1.41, 1.48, 1.44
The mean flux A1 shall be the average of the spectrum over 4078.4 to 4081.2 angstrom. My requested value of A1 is 1.42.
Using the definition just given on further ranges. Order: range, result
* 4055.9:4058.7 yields 1.52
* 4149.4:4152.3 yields 1.5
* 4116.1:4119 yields 1.61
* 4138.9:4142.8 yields 1.56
